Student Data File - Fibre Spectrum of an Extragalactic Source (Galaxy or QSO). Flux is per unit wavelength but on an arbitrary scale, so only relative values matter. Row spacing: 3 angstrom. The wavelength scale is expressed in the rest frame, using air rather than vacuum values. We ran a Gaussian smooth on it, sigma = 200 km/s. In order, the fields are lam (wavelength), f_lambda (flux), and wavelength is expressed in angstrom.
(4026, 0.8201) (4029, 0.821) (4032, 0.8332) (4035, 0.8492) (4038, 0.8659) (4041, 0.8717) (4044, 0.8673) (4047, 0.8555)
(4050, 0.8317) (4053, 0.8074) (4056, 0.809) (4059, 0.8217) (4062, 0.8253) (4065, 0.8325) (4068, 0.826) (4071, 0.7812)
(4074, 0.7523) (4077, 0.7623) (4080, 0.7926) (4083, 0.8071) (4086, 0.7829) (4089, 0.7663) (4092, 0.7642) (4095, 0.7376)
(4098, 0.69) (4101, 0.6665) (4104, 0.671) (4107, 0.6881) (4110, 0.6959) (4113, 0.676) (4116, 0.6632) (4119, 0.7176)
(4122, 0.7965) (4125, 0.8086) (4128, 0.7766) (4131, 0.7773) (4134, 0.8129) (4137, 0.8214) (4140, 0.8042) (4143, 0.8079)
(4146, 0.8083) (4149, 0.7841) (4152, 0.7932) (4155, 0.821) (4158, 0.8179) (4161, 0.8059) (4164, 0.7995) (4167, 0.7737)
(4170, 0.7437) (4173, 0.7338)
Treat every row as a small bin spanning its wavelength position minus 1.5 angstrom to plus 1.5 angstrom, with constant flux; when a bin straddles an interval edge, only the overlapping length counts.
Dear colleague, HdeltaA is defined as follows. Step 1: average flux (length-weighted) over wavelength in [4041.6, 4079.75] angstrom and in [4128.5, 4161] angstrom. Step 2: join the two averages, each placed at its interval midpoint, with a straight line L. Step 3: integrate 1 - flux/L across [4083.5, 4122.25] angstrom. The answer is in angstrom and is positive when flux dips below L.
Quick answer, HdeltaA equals 4.46 angstrom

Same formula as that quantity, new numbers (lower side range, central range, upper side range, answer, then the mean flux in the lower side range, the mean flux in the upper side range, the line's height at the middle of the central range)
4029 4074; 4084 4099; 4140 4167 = 1.2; 0.831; 0.803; 0.82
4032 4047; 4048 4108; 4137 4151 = 4.8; 0.86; 0.803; 0.839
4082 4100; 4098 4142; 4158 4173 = 1.4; 0.754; 0.78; 0.764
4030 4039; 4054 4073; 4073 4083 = -0.3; 0.847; 0.776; 0.799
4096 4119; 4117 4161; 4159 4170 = -3.3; 0.682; 0.787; 0.74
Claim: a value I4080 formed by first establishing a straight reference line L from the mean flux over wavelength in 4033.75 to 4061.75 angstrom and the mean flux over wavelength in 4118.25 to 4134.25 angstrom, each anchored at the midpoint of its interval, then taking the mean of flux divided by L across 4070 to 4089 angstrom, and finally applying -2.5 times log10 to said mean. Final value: 0.05 mag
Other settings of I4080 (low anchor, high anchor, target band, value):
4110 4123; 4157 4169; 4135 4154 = -0.060 mag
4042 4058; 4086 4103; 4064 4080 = -0.010 mag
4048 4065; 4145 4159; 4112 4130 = 0.094 mag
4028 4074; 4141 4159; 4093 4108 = 0.180 mag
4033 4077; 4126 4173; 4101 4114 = 0.186 mag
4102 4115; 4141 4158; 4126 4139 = -0.062 mag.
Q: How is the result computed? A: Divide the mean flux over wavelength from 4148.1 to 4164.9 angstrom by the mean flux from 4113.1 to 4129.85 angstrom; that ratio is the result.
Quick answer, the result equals 1.08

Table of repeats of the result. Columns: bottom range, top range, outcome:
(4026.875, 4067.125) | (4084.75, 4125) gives 0.86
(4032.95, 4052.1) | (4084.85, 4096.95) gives 0.89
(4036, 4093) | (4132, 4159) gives 0.99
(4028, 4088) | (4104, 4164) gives 0.94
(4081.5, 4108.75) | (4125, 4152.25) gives 1.09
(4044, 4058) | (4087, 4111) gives 0.86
